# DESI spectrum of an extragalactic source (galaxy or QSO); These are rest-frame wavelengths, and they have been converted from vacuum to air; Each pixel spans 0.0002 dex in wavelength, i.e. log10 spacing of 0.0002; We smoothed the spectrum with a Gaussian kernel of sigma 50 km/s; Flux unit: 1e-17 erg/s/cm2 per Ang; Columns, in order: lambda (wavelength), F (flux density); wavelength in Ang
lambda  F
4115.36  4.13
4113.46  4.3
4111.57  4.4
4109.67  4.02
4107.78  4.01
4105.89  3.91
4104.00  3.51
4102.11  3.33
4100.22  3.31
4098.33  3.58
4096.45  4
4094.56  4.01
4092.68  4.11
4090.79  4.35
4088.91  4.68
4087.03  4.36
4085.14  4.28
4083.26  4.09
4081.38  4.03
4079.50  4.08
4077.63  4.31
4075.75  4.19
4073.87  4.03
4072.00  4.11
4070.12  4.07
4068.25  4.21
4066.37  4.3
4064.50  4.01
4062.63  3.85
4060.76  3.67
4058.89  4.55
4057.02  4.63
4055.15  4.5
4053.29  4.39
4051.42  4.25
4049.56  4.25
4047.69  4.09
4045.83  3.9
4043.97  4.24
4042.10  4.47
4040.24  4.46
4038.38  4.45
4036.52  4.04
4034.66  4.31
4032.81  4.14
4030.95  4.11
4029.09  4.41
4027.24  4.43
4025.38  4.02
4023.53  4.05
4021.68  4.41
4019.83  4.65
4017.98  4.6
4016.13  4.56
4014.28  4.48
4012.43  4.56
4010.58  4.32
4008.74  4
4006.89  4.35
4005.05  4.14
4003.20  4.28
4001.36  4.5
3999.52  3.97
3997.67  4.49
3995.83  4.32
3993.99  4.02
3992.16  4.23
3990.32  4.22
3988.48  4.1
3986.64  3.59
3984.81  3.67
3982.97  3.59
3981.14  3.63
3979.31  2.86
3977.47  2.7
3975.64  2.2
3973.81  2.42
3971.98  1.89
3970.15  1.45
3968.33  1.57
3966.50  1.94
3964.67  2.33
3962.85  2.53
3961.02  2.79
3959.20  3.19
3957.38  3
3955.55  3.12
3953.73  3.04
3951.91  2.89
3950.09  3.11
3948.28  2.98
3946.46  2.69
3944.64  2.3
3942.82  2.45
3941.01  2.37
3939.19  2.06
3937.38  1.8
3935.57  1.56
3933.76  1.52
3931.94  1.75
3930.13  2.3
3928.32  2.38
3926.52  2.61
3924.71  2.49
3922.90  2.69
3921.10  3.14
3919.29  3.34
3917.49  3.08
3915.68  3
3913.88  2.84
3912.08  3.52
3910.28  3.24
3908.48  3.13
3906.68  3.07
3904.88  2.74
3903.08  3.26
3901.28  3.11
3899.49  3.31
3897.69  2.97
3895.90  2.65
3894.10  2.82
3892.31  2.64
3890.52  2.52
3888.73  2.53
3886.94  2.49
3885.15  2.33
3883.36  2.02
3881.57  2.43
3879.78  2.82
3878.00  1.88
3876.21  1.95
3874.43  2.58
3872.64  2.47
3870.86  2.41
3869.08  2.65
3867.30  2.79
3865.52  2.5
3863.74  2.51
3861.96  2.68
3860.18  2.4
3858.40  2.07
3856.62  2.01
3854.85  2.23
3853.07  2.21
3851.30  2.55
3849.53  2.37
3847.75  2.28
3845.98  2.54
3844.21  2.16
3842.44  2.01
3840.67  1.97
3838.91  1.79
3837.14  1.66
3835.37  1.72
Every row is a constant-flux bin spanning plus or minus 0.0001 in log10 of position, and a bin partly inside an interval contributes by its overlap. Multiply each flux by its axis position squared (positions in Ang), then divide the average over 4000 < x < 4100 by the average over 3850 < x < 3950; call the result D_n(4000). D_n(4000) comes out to 1.8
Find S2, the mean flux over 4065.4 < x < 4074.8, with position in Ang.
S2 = 4.14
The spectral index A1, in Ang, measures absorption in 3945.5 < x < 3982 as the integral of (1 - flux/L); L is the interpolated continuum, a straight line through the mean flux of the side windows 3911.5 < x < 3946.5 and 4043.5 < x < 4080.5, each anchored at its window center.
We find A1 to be 3.7 Ang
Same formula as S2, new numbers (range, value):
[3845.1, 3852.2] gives 2.43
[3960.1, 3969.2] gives 2.24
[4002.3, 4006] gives 4.21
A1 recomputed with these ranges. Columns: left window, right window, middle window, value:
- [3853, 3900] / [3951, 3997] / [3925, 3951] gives 5.0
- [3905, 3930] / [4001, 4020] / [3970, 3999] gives 4.5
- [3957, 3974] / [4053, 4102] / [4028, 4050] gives -4.7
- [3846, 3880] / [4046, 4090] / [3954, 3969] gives 3.0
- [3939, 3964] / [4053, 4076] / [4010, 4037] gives -5.0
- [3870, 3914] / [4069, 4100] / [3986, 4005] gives -3.9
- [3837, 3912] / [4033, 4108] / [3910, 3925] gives -1.0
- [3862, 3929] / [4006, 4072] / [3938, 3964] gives 4.6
